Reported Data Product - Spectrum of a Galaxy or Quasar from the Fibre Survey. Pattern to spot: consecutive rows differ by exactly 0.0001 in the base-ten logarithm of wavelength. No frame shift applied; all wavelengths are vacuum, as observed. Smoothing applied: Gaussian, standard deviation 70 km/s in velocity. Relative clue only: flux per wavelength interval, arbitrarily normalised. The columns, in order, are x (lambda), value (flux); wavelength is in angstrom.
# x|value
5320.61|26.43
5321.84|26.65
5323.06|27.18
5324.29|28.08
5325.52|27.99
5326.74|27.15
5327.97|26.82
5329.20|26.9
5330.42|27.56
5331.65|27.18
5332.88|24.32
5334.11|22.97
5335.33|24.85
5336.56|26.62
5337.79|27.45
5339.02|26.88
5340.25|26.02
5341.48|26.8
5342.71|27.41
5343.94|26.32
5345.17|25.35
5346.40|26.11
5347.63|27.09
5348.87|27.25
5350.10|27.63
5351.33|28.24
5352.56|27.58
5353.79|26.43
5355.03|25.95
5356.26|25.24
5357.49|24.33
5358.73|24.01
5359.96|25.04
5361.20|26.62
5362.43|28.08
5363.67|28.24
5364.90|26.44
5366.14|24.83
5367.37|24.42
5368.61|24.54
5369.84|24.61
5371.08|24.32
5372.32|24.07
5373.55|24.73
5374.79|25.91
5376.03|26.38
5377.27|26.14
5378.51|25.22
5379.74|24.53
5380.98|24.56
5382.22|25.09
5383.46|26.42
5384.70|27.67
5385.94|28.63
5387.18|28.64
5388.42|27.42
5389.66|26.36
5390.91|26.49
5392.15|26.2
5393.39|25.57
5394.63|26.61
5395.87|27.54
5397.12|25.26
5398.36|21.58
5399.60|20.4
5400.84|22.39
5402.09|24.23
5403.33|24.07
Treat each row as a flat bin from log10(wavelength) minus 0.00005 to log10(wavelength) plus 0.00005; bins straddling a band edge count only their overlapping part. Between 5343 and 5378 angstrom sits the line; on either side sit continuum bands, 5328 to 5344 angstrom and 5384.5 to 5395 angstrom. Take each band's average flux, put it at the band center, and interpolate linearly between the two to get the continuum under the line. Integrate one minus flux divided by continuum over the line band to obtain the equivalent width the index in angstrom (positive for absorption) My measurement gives 0.9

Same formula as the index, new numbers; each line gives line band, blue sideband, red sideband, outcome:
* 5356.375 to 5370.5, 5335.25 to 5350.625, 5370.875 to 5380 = 0.1 angstrom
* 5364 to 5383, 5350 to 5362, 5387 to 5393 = 1.0 angstrom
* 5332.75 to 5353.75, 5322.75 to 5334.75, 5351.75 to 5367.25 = -0.1 angstrom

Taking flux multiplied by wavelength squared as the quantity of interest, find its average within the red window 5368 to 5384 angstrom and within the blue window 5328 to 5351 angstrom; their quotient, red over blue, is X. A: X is 1.0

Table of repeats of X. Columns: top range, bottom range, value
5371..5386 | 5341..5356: 0.97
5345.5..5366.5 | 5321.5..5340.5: 1.00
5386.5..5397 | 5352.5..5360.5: 1.07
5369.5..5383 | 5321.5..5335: 0.96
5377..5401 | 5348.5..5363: 0.99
